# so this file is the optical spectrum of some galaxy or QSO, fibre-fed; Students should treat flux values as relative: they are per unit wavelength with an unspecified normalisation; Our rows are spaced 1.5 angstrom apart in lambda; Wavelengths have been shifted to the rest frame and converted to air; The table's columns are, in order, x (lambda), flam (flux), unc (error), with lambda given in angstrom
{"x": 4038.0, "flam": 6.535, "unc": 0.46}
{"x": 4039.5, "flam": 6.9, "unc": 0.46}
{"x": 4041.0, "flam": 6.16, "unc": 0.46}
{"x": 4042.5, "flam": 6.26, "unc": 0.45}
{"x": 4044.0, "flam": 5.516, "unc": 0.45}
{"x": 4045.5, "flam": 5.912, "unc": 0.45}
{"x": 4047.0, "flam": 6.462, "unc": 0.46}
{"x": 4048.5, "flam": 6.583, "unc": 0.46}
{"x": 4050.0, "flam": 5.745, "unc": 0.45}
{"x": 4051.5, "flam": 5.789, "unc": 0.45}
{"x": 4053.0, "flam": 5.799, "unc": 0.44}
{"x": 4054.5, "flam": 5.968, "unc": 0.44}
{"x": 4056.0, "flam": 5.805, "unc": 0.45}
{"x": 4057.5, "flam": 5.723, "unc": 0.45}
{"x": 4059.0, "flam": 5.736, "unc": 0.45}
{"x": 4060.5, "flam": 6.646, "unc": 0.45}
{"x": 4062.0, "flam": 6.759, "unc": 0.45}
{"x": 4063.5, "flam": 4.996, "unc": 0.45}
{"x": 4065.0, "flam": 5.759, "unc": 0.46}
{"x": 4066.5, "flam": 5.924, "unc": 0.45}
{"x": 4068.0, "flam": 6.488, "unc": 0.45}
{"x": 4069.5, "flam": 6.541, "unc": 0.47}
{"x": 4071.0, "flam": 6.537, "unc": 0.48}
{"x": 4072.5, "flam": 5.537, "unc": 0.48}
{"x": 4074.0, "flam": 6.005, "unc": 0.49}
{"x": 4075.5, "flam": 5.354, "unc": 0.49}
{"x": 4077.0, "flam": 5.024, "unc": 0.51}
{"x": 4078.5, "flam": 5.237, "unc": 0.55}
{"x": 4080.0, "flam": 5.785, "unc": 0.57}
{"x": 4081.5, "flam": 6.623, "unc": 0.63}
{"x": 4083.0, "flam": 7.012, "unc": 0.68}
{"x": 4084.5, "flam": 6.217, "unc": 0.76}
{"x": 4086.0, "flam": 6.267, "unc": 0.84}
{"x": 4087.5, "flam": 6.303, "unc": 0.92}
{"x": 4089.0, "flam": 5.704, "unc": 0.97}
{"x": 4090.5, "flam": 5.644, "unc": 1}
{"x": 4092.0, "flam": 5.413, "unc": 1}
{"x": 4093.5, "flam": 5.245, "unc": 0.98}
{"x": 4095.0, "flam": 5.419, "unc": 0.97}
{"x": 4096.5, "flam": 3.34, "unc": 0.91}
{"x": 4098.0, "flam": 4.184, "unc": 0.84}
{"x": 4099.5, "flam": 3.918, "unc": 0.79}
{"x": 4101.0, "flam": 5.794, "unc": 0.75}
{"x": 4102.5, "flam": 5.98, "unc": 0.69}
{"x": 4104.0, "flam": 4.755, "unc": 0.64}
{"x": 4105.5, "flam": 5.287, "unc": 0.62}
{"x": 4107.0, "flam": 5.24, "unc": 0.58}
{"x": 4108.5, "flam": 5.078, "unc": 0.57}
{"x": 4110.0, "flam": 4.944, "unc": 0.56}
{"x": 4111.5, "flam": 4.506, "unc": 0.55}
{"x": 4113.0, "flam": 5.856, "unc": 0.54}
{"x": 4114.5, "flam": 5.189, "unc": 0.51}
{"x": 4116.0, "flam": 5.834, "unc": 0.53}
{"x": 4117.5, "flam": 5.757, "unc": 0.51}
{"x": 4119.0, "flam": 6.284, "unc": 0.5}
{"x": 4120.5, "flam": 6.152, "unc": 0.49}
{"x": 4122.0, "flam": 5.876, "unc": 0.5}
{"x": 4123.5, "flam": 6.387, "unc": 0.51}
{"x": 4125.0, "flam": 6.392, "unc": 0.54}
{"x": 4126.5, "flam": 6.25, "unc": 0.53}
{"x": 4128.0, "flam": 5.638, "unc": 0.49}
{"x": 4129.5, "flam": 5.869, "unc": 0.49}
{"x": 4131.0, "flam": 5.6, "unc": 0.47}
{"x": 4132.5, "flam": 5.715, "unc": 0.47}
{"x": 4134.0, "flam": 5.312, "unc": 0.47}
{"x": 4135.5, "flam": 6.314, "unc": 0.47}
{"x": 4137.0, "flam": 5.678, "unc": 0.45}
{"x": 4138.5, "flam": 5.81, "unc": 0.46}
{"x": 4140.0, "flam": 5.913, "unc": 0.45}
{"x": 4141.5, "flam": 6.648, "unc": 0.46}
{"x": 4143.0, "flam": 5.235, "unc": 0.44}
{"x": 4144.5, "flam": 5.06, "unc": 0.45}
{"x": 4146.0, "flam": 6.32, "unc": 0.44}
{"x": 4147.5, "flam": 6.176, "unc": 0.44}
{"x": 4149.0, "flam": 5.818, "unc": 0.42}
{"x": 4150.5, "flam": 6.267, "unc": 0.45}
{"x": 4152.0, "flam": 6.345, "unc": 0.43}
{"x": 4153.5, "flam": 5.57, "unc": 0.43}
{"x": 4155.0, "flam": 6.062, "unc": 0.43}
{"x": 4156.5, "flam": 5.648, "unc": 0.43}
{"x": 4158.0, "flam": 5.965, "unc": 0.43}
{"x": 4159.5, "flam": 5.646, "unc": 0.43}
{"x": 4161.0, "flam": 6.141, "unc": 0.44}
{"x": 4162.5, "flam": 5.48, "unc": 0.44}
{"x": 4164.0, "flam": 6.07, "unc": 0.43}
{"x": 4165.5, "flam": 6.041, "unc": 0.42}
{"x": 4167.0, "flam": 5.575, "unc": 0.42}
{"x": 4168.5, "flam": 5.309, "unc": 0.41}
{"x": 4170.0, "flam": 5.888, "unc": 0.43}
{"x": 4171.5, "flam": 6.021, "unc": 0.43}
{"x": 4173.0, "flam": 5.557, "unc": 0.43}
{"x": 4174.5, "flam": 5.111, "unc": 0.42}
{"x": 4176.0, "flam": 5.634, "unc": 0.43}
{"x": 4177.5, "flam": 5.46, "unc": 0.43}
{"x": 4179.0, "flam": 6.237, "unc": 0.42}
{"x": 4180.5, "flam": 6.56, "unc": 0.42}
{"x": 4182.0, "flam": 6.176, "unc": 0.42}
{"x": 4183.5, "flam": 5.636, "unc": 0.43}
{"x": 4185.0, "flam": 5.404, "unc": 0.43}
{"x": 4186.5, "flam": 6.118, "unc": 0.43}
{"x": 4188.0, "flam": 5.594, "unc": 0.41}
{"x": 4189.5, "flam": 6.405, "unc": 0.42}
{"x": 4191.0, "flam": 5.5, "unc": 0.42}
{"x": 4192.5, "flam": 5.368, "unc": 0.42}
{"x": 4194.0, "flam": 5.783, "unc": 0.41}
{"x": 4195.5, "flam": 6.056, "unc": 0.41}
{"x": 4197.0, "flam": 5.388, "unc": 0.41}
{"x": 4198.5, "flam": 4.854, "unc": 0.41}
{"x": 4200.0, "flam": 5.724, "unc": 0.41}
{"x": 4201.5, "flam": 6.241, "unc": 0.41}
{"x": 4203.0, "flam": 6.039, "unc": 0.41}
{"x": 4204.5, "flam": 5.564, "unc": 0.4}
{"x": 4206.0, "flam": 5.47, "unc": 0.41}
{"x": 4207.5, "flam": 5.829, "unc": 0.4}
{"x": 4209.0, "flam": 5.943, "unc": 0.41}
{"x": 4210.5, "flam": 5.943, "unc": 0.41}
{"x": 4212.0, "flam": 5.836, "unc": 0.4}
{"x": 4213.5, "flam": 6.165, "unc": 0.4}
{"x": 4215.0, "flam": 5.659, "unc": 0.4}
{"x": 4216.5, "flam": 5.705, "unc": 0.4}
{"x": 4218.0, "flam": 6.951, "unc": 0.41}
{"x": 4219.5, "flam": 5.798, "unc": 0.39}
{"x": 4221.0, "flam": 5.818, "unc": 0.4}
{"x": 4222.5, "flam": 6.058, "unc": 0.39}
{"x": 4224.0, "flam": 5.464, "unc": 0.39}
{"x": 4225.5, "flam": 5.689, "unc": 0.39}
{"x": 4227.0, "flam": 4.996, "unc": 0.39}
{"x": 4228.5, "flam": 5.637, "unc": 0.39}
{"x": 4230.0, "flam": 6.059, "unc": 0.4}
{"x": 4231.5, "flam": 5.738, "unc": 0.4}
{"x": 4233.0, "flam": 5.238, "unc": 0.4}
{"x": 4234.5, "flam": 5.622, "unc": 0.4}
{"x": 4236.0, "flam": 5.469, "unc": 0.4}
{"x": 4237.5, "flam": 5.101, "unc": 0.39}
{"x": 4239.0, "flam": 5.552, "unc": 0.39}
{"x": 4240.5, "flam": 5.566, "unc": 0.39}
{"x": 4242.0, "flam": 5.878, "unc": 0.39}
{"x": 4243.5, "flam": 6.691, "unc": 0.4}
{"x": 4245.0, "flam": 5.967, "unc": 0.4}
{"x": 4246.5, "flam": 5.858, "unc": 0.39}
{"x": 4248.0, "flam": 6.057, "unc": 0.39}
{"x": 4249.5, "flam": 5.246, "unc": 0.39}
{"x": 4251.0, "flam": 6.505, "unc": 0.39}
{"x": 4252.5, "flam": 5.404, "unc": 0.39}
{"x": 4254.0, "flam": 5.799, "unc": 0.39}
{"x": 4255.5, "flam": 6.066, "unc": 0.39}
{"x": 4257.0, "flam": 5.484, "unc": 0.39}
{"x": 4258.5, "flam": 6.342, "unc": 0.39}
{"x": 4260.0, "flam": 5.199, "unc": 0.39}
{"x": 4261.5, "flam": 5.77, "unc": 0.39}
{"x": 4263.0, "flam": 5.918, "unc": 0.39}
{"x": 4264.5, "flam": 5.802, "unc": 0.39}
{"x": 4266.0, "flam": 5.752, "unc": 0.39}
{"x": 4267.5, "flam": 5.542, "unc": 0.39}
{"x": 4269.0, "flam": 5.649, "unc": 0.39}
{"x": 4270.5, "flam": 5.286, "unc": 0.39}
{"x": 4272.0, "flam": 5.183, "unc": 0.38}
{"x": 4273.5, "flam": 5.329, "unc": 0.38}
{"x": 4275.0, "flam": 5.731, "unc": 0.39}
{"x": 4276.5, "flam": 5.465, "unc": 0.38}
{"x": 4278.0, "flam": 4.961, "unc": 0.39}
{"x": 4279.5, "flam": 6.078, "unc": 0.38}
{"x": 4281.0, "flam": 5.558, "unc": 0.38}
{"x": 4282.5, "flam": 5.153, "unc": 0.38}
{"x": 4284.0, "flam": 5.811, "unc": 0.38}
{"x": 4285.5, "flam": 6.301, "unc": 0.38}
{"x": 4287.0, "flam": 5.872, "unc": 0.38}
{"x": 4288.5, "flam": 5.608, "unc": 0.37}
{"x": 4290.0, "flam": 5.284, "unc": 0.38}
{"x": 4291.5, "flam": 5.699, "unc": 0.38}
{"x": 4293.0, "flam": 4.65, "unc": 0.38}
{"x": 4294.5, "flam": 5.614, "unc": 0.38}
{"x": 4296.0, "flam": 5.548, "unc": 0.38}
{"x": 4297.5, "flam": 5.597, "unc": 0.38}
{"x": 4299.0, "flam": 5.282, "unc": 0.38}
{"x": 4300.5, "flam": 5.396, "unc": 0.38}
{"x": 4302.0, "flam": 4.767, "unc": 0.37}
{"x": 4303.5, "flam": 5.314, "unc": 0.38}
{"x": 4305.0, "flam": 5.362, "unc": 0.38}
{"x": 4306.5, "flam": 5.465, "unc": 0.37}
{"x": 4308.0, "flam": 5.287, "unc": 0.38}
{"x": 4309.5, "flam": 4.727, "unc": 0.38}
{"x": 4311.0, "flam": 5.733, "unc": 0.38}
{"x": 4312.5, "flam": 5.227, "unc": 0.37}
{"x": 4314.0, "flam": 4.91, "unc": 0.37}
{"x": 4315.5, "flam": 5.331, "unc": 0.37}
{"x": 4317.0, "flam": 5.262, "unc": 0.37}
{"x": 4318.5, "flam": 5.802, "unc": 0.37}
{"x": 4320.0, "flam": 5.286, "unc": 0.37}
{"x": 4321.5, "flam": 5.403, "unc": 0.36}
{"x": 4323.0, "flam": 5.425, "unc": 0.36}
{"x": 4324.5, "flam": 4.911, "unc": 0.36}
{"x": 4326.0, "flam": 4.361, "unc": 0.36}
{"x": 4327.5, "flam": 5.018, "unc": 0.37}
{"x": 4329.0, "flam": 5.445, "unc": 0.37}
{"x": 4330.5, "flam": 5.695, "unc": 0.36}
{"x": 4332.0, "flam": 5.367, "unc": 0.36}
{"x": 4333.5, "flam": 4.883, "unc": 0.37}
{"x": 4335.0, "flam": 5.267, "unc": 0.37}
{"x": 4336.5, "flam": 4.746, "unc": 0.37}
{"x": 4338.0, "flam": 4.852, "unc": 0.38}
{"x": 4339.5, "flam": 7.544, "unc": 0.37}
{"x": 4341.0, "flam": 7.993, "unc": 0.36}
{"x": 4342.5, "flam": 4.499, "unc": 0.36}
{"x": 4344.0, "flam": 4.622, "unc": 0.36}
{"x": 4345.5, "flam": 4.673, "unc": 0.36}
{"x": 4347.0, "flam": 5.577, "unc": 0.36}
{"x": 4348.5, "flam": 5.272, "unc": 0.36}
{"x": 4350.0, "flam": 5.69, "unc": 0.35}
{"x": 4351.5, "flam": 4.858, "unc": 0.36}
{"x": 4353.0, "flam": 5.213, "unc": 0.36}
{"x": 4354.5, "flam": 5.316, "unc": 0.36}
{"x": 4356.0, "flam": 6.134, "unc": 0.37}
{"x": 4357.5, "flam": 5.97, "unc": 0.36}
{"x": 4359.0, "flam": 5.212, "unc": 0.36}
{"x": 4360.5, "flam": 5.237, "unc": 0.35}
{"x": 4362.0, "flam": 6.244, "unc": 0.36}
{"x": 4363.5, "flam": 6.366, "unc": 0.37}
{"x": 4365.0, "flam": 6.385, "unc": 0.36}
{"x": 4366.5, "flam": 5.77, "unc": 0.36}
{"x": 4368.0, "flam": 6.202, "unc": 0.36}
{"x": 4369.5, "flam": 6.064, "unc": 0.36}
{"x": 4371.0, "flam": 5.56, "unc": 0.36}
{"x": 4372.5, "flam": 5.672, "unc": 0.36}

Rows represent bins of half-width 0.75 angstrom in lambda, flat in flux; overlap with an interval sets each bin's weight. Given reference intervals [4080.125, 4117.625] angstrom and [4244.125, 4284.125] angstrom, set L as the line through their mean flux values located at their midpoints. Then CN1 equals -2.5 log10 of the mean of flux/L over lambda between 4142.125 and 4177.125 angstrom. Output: -0.05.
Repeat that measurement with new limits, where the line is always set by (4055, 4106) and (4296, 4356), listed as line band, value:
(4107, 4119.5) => 0.045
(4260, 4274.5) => -0.030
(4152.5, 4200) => -0.040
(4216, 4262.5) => -0.061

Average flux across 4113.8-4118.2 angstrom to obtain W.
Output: 5.6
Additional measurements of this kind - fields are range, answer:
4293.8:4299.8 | 5.51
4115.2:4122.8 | 5.98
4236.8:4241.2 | 5.41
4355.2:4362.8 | 5.76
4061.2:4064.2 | 5.91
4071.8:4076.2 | 5.64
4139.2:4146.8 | 5.84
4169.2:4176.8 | 5.64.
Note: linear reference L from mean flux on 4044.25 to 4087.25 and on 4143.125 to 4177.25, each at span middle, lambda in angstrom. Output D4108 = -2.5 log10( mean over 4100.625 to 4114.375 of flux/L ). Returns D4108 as 0.128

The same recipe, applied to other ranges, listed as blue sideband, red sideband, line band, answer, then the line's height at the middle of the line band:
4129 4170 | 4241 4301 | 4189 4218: -0.005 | 5.76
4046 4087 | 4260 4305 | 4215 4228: -0.028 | 5.65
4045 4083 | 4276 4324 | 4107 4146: 0.016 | 5.82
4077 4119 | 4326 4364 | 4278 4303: -0.005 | 5.47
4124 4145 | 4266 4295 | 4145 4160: -0.033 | 5.79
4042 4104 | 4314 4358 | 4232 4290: -0.036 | 5.49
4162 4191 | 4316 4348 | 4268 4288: -0.011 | 5.51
